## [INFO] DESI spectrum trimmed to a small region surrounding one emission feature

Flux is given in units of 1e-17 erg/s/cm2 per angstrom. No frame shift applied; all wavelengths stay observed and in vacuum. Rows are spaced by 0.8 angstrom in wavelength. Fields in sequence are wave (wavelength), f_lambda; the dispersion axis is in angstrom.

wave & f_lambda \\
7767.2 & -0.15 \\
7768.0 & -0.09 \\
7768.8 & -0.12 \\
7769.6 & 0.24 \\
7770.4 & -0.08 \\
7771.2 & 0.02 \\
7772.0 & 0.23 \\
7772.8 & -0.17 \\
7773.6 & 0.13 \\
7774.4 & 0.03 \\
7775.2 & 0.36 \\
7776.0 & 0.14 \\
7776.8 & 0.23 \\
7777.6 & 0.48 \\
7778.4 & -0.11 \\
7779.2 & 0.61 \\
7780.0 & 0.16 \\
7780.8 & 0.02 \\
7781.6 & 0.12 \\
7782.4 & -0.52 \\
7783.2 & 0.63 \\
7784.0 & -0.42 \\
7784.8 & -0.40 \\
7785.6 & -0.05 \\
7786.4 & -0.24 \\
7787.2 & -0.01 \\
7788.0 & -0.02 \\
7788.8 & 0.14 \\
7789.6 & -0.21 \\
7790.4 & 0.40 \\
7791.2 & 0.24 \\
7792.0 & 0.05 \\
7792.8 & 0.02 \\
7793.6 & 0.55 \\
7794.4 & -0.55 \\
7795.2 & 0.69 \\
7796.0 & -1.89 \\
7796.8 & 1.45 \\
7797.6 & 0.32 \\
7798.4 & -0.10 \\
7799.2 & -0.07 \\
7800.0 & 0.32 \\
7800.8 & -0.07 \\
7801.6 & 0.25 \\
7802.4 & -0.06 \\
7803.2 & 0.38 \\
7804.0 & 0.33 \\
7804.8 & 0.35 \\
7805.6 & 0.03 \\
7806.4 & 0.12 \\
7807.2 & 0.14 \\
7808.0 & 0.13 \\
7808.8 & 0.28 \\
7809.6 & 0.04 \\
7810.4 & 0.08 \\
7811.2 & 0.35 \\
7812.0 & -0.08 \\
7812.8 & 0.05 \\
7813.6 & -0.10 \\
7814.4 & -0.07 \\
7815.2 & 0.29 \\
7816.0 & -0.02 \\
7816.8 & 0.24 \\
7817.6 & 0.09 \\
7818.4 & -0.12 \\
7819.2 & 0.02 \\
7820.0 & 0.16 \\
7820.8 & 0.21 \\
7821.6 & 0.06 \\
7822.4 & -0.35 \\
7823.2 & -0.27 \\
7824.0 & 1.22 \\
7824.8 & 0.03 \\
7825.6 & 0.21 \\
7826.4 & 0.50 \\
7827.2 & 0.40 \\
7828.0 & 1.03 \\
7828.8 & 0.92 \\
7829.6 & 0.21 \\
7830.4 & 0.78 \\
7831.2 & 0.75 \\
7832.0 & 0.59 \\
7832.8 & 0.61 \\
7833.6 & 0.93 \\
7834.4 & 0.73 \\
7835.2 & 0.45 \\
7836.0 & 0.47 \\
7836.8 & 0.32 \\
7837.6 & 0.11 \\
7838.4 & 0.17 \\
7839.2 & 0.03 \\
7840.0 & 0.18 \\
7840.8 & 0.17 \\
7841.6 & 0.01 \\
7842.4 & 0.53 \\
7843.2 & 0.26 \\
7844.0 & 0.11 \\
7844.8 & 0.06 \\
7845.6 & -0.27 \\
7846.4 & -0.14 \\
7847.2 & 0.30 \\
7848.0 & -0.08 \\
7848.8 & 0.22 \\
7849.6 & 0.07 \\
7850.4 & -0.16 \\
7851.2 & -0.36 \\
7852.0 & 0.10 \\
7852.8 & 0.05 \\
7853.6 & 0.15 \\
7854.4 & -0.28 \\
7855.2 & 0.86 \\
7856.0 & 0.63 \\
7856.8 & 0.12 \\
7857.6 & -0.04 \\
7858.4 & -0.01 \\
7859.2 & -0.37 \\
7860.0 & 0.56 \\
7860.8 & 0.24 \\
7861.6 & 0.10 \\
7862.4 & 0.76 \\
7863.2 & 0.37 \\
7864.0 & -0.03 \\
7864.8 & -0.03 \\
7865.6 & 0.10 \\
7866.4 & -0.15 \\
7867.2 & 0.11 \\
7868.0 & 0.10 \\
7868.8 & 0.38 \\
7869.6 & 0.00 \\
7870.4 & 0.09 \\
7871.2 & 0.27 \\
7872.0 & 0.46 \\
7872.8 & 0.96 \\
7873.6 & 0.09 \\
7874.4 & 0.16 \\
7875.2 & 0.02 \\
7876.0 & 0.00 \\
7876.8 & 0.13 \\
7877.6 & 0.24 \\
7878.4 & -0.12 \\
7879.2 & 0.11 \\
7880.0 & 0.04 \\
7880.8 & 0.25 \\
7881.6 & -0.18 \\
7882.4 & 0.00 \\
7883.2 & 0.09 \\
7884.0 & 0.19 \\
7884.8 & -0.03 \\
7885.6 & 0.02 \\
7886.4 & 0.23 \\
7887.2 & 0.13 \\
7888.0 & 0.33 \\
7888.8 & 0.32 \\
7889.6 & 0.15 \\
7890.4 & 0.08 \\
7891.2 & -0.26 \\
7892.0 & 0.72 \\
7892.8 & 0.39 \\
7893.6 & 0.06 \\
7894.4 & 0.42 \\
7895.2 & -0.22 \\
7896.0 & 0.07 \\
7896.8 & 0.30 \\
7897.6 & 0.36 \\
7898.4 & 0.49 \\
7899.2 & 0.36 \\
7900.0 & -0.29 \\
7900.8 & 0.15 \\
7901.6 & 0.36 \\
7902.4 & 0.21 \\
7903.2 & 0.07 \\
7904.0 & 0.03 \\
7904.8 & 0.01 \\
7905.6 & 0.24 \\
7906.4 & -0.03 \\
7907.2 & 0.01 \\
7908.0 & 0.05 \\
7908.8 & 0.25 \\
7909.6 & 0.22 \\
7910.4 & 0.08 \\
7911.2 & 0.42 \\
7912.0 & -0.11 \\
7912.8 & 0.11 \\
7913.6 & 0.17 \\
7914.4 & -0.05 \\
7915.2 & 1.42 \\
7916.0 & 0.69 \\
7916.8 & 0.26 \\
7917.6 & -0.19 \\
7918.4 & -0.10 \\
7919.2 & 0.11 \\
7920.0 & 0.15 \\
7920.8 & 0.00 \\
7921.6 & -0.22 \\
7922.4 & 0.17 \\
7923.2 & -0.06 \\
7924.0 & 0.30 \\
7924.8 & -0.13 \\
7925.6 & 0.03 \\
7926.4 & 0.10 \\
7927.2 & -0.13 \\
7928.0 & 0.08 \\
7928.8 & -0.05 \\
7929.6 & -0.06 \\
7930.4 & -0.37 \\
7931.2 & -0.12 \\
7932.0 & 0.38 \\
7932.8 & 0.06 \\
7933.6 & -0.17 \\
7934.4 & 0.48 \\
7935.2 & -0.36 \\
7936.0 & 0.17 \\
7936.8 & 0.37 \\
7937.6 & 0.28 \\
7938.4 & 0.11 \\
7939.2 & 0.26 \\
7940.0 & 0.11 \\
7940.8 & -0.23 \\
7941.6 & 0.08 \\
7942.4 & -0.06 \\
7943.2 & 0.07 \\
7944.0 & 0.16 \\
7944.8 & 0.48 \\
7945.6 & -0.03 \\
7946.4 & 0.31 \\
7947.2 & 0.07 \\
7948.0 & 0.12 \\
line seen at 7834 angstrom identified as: [O II]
